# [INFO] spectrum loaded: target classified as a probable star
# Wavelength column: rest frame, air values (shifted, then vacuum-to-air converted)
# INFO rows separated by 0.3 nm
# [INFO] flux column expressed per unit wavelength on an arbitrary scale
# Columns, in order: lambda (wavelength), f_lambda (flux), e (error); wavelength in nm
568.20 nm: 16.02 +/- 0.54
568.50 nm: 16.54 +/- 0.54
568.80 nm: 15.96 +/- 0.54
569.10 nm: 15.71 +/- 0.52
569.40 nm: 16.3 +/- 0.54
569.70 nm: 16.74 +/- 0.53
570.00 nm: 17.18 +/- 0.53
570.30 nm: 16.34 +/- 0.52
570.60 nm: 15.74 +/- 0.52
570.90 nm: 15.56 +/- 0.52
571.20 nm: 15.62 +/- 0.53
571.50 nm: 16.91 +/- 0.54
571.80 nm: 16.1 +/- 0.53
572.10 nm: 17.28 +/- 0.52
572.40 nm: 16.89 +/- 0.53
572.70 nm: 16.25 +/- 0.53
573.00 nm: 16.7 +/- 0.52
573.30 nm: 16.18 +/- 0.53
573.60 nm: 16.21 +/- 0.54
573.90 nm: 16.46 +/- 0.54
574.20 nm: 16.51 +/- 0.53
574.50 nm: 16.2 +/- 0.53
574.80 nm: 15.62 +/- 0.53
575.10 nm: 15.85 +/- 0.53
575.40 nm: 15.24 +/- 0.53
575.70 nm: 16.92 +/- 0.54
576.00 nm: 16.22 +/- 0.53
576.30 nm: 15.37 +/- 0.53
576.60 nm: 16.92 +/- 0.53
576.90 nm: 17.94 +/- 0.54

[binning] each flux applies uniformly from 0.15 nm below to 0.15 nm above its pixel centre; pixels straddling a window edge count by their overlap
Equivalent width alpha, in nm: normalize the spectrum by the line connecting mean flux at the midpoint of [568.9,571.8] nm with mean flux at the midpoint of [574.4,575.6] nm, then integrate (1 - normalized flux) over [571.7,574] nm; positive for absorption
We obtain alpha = -0.08 nm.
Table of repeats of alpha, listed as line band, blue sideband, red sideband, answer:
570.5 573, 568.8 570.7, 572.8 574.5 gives 0.004 nm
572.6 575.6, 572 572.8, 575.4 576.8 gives 0.080 nm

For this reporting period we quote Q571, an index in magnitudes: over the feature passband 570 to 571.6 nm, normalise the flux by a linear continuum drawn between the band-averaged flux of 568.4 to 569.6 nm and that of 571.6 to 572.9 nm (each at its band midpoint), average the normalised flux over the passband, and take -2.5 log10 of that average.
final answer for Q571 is 0.02 mag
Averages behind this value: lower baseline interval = 16.1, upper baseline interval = 16.6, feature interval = 16.1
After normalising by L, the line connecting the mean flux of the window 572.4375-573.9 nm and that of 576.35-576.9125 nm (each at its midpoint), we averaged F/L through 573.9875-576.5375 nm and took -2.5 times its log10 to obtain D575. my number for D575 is 0.046 mag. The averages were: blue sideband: 16.4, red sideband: 16.9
